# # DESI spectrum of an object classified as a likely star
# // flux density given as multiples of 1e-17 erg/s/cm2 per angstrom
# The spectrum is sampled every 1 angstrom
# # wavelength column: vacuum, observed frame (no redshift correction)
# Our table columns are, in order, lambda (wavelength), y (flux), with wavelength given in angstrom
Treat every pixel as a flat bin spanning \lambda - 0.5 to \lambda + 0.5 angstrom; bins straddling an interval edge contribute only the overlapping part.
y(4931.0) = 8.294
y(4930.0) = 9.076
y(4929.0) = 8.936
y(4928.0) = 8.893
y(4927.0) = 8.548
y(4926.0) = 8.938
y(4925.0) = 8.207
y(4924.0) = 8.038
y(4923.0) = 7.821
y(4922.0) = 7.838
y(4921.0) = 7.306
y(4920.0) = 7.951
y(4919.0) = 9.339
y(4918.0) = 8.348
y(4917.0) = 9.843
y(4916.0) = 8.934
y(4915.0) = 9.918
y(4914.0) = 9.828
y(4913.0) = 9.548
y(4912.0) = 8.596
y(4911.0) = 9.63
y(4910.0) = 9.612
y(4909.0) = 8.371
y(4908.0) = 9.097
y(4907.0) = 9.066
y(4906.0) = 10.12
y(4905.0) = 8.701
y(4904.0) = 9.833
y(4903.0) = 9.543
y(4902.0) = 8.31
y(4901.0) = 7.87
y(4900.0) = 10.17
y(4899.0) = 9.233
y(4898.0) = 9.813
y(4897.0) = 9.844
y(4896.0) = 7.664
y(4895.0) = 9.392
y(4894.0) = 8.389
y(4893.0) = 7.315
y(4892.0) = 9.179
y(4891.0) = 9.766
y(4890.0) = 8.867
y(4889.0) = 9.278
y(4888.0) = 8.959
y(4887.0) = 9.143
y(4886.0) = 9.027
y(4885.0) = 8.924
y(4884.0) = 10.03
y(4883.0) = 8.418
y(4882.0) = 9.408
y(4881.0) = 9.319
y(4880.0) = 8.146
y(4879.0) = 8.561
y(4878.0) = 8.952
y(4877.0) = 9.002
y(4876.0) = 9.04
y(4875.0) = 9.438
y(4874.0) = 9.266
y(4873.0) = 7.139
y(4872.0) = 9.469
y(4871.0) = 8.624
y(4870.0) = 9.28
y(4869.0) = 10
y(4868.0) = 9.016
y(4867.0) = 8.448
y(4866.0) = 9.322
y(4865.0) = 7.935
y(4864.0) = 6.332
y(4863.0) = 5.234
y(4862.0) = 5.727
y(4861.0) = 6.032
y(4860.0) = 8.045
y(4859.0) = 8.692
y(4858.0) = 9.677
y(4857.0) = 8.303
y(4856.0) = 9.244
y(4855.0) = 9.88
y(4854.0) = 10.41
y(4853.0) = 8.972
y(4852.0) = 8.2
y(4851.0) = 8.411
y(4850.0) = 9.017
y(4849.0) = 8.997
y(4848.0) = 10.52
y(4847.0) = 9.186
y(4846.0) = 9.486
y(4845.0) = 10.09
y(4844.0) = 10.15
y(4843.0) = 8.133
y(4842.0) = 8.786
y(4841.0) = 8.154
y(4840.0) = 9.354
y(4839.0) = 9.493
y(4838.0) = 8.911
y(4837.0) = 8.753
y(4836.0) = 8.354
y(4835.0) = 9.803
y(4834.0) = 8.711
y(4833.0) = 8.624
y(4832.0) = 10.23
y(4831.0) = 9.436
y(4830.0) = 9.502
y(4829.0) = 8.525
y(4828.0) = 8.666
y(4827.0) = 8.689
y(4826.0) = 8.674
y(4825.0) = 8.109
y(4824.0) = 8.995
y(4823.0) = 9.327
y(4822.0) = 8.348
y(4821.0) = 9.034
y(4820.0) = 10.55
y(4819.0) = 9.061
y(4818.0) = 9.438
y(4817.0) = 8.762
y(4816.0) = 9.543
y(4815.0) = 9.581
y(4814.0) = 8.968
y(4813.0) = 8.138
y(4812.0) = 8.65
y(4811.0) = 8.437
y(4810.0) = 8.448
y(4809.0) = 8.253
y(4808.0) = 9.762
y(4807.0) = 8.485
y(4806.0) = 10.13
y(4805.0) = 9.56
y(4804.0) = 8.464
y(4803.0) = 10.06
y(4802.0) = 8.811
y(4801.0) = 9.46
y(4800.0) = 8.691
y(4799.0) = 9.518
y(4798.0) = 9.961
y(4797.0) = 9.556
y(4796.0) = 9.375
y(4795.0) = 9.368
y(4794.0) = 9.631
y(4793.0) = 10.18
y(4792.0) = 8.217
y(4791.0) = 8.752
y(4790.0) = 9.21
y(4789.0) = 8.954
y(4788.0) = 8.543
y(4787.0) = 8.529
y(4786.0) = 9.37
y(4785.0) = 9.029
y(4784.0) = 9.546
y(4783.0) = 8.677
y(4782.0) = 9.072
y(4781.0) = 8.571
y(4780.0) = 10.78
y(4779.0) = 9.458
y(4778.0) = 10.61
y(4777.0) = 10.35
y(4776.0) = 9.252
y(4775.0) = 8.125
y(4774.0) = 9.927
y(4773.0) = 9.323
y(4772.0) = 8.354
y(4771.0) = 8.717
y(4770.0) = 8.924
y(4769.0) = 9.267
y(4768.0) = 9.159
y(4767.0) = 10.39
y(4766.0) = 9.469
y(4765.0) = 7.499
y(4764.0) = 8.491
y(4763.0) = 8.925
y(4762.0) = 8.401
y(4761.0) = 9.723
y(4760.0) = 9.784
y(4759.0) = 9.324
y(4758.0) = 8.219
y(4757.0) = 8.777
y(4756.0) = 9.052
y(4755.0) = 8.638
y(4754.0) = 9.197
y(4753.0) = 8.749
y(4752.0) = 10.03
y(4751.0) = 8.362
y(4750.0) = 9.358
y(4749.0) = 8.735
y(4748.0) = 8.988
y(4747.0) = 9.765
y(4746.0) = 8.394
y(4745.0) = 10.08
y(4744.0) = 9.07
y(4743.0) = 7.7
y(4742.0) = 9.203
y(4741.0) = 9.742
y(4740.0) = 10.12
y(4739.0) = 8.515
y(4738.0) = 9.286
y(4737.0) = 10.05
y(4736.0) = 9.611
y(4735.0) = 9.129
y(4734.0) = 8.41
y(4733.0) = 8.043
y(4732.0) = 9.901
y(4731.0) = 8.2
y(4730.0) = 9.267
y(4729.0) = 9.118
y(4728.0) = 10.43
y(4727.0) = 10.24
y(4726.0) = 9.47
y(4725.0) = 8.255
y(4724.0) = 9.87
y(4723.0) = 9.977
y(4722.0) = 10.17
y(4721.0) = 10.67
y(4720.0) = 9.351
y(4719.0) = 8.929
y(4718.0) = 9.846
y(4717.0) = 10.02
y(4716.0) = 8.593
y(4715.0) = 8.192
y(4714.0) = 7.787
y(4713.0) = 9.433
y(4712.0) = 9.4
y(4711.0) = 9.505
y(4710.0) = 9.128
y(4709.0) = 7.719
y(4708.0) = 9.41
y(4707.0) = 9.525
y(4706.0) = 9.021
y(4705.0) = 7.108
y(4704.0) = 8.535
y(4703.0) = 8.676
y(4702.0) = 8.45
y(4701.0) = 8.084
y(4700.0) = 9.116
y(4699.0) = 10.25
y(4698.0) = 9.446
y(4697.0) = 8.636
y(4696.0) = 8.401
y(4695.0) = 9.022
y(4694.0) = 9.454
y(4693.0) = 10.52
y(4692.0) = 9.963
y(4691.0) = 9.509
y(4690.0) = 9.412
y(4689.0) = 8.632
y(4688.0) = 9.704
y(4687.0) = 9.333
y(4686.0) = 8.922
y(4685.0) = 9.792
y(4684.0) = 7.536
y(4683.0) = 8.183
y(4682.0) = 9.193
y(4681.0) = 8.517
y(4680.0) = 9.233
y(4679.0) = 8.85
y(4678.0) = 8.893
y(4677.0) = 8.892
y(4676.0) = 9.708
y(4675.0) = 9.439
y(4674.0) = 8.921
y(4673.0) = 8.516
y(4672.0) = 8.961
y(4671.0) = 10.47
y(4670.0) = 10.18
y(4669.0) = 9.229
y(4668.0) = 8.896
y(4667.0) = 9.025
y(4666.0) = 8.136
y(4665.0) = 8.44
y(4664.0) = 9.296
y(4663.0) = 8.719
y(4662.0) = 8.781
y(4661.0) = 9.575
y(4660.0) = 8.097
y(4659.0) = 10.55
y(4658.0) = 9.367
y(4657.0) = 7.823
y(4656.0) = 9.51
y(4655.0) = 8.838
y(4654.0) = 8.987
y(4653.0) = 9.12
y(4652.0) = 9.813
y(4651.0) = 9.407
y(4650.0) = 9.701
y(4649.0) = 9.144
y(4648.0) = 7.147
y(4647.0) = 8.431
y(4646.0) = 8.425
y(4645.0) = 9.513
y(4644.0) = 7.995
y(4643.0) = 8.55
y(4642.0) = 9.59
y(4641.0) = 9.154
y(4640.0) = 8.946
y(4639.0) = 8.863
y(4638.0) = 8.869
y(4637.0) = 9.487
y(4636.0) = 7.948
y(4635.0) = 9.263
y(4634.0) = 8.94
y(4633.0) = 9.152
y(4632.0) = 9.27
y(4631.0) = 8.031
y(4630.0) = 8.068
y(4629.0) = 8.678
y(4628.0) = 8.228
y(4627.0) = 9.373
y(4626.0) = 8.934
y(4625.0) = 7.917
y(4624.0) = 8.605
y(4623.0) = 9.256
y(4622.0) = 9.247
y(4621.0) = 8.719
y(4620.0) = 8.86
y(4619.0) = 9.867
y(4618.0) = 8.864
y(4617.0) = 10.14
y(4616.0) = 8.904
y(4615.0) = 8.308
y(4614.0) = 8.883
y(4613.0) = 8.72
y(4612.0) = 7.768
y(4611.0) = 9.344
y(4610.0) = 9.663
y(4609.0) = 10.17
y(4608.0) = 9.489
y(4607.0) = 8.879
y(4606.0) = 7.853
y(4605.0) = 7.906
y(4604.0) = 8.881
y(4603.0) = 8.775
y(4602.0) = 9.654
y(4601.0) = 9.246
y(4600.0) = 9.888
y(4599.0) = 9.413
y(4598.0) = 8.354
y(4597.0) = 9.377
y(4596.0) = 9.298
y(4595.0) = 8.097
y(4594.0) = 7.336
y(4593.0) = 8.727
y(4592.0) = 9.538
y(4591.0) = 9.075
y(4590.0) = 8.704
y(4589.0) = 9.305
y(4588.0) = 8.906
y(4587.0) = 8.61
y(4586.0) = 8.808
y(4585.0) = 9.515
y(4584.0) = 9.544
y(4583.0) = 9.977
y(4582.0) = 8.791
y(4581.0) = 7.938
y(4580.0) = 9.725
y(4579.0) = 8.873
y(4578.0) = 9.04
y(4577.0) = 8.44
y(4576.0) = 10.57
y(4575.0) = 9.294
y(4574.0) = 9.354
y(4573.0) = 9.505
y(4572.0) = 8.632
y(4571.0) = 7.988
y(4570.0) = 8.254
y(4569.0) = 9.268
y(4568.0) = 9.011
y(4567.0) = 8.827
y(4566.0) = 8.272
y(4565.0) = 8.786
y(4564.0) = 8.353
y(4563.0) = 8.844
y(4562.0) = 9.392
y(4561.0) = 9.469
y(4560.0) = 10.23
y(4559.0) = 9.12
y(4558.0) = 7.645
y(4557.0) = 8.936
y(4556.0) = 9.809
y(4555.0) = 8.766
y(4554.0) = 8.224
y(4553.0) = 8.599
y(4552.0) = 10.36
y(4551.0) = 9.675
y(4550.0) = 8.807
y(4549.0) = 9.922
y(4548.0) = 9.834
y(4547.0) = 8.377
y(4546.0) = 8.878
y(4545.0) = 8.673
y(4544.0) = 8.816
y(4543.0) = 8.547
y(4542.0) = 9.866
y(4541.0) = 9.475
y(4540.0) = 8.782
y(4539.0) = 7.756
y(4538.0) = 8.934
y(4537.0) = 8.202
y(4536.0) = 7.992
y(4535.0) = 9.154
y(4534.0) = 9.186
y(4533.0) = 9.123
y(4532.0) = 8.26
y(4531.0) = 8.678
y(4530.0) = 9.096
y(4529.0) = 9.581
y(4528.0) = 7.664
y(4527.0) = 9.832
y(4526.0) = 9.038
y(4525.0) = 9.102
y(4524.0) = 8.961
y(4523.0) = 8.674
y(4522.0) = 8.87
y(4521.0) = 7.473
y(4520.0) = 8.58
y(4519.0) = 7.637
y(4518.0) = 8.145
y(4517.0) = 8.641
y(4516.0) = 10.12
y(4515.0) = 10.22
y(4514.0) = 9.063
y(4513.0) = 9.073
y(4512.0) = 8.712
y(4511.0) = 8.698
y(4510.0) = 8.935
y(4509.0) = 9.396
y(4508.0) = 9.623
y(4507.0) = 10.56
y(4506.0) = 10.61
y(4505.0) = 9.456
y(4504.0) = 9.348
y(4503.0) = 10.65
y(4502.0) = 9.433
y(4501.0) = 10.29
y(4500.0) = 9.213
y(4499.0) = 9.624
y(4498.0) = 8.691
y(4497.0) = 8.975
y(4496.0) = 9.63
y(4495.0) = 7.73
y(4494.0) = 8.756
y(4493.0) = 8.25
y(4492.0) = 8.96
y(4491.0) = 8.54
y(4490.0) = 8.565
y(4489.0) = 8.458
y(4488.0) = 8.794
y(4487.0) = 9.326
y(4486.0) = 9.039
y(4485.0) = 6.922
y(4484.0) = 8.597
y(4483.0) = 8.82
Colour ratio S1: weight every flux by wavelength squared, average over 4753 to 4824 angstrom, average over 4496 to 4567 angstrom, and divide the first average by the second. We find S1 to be 1.13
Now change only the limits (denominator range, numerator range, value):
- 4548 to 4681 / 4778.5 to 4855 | 1.11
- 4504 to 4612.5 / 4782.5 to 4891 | 1.12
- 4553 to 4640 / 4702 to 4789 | 1.09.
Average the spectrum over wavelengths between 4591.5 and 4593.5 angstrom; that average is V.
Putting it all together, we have 9.13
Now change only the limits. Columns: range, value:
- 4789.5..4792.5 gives 8.73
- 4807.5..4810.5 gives 8.82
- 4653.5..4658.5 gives 8.9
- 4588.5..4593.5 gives 9.07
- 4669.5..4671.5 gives 10.3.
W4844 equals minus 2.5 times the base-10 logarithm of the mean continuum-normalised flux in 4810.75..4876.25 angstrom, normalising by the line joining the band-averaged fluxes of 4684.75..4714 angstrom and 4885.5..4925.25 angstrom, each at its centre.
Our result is 0.02 mag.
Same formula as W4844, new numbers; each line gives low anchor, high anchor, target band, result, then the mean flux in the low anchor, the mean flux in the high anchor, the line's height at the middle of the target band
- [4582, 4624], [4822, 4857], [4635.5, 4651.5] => 0.02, 9.01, 9.09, 9.03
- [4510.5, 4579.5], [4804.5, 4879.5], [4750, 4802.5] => -0.03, 8.93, 8.86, 8.87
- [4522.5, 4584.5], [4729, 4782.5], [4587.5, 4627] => 0.01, 8.98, 9.14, 9.02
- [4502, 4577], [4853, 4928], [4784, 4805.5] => -0.04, 9.03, 8.79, 8.86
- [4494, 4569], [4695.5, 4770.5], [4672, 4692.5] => 0.00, 9.04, 9.1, 9.09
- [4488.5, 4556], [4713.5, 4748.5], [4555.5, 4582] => 0.01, 9.02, 9.27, 9.07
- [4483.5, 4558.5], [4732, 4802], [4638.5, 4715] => 0.01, 8.97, 9.16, 9.09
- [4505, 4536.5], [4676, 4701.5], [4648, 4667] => 0.01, 9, 9.11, 9.09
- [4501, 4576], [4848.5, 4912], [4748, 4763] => -0.02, 9.03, 8.81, 8.89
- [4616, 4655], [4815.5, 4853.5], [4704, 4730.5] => -0.03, 8.91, 9.08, 8.98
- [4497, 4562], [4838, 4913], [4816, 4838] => -0.02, 9.08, 8.88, 8.91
